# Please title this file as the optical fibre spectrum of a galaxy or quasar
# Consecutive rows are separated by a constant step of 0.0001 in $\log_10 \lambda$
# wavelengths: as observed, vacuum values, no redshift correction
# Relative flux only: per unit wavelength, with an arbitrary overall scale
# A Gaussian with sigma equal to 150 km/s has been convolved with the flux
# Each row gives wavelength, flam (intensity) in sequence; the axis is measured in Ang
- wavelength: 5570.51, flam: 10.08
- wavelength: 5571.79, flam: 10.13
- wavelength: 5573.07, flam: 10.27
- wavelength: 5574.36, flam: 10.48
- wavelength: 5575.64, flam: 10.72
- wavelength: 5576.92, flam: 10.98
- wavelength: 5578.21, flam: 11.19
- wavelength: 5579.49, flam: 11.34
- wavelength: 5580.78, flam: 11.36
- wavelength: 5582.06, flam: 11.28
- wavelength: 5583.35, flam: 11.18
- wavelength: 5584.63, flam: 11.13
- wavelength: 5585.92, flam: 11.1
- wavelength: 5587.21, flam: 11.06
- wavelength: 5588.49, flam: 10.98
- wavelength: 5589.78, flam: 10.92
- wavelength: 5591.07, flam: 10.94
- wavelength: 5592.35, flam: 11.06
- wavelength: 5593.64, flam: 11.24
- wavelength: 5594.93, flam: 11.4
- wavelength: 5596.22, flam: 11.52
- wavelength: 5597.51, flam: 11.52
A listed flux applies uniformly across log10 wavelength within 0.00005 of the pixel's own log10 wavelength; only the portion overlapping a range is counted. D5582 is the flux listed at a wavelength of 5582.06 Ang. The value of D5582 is 11.28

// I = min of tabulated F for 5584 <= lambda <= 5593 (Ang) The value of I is 10.92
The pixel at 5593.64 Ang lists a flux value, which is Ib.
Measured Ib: 11.24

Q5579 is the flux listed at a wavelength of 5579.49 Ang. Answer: 11.34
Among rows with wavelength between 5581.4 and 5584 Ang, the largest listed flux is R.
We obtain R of 11.28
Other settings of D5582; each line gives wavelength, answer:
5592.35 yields 11.06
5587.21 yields 11.06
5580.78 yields 11.36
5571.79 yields 10.13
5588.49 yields 10.98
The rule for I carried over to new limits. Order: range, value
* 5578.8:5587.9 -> 11.06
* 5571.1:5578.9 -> 10.13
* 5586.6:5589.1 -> 10.98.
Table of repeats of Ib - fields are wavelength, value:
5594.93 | 11.4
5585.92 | 11.1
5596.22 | 11.52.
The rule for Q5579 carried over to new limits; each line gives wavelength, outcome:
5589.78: 10.92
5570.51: 10.08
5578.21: 11.19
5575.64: 10.72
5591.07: 10.94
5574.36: 10.48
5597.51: 11.52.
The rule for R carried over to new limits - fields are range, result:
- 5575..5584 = 11.36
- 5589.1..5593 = 11.06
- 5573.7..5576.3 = 10.72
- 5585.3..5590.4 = 11.1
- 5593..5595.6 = 11.4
